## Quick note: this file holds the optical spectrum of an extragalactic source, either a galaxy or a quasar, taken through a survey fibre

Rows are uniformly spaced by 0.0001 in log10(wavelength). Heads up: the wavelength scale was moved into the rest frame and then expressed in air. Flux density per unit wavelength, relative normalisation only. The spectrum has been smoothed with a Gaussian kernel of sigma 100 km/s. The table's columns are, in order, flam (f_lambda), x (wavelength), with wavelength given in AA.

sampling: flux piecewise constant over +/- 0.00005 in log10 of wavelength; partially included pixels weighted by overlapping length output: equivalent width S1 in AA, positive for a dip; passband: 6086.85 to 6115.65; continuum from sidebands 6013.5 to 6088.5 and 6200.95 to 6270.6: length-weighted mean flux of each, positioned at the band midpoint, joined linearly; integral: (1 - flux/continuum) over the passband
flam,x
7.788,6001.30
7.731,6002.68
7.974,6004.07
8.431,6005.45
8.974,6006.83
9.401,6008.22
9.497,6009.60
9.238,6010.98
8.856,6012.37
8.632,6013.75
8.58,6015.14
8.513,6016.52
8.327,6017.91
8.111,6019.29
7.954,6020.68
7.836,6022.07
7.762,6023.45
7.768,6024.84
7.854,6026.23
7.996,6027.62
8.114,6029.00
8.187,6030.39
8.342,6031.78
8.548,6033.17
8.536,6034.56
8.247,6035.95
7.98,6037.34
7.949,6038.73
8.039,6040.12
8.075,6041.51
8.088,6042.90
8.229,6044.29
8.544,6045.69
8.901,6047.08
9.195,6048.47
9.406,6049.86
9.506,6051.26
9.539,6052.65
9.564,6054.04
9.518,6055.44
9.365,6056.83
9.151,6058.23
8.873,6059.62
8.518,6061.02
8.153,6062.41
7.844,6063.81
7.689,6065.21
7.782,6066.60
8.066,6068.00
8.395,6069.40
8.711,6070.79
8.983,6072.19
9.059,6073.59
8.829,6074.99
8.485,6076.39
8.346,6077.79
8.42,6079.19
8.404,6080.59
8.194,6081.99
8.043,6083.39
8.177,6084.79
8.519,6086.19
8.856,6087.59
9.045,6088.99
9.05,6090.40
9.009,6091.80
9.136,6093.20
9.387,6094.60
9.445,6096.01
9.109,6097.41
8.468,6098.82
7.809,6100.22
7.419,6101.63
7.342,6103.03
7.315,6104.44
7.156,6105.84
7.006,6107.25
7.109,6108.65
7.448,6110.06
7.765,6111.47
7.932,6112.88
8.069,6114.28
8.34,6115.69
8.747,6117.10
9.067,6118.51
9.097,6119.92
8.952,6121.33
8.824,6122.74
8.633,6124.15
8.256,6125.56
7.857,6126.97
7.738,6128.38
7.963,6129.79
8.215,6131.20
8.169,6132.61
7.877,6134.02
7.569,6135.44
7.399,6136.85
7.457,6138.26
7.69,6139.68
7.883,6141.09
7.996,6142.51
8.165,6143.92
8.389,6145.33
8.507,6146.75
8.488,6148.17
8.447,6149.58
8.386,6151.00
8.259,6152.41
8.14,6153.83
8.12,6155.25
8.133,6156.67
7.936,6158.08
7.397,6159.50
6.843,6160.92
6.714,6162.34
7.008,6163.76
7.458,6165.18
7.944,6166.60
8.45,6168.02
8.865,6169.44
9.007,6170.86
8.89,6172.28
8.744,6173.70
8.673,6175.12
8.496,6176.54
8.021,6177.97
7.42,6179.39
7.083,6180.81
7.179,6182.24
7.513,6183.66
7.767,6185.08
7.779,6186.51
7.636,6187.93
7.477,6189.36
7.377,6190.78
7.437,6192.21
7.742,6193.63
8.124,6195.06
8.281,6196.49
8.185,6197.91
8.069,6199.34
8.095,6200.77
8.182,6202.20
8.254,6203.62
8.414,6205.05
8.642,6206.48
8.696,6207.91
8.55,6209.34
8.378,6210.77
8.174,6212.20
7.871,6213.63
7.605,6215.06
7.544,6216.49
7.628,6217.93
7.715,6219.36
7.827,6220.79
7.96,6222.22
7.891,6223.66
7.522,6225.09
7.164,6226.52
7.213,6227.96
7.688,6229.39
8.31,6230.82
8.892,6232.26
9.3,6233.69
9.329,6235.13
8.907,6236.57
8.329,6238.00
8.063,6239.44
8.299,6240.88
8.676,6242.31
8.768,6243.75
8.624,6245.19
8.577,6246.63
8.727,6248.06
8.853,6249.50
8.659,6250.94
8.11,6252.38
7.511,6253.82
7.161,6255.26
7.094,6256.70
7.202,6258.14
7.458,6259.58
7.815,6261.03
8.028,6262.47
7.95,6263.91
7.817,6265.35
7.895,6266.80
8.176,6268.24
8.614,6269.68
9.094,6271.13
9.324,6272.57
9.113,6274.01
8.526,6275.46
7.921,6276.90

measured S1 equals 0.6 AA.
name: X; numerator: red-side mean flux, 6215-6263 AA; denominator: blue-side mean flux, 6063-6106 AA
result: 1.0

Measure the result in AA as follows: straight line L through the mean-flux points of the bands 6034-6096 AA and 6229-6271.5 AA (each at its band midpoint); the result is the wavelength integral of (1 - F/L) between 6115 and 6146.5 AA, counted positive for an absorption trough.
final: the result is 1.14 AA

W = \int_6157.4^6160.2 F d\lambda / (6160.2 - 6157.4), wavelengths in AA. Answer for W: 7.66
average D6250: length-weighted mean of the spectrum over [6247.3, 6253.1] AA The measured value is 8.6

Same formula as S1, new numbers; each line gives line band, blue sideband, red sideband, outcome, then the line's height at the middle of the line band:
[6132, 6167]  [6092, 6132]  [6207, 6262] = 1.40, 8.18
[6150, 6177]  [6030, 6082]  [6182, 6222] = 0.11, 8.11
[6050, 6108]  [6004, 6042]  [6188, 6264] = -1.79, 8.28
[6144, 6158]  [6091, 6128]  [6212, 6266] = -0.17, 8.19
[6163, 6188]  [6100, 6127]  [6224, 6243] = 0.45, 8.15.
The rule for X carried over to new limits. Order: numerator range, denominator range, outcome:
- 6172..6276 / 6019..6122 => 0.96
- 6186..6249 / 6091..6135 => 0.99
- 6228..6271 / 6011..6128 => 0.98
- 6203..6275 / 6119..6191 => 1.02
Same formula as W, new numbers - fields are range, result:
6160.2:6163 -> 6.77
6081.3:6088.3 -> 8.37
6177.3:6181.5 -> 7.52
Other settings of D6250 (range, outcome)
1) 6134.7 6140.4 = 7.53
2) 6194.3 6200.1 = 8.15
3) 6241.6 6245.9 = 8.68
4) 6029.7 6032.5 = 8.26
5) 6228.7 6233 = 8.32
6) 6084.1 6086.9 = 8.36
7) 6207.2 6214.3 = 8.34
